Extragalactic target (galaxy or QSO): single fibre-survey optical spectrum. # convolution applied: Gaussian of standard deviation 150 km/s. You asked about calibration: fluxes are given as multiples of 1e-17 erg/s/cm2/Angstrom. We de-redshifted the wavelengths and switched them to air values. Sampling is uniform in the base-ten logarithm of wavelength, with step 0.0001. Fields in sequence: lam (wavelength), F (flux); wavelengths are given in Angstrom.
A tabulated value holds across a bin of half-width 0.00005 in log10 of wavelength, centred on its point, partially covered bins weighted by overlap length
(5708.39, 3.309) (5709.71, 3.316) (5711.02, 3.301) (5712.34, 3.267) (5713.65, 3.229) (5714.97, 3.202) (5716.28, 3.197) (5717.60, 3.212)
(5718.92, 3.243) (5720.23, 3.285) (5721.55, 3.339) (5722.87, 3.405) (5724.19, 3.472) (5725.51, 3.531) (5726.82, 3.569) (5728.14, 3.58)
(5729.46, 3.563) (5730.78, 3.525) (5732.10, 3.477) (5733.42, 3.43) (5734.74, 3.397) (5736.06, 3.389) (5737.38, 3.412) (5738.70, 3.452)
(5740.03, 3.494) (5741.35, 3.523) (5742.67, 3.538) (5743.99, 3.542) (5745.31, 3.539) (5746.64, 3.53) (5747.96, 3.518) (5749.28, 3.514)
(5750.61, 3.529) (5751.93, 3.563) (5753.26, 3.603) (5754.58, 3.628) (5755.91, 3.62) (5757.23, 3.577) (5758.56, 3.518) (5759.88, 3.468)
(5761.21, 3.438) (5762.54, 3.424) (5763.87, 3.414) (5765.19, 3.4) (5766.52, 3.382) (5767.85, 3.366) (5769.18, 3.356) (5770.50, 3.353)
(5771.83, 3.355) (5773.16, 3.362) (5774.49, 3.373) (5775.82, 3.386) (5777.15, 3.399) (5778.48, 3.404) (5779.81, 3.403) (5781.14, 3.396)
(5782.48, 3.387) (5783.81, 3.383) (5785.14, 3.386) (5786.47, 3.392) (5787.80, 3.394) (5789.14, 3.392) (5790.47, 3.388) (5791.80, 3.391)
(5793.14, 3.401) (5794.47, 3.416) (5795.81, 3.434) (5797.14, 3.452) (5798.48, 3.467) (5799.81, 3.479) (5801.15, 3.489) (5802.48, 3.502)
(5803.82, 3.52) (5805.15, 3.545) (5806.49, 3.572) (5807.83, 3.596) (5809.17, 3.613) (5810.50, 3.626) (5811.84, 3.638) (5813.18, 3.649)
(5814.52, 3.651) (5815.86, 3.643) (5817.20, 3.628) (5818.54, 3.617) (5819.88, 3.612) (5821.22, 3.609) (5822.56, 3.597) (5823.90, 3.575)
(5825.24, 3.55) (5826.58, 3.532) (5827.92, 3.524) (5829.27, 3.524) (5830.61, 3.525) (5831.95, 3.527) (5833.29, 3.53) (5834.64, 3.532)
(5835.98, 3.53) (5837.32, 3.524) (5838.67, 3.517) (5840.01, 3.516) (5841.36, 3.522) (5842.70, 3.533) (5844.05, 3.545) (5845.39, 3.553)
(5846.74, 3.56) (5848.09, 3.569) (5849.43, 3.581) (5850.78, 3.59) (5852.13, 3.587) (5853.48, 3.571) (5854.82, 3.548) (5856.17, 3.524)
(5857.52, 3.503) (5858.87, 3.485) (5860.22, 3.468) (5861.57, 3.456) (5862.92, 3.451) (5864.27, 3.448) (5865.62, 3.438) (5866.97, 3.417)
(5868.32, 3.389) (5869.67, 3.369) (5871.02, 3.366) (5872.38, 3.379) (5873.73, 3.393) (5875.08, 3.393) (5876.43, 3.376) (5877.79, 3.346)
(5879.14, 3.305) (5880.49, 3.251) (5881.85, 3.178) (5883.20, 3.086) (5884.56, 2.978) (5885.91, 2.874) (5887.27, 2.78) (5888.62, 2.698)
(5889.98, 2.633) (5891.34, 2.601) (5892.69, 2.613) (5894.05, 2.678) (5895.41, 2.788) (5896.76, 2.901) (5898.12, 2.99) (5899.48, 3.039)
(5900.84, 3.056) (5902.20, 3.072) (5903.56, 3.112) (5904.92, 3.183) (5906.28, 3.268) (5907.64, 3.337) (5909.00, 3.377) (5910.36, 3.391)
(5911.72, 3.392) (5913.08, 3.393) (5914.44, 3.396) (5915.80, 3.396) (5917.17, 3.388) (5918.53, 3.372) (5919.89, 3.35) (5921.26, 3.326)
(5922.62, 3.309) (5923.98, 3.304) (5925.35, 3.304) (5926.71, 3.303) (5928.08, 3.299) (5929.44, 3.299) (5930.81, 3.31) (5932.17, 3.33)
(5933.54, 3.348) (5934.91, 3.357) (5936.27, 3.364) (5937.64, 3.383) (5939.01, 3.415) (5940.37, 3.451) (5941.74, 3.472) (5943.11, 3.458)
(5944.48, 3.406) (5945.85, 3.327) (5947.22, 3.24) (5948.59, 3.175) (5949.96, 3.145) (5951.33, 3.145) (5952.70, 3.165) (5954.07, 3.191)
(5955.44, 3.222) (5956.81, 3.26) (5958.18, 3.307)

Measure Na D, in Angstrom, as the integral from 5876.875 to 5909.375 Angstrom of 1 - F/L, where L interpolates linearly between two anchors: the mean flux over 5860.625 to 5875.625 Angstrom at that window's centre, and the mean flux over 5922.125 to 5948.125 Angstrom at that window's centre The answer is 3.7 Angstrom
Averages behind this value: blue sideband 3.41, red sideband 3.35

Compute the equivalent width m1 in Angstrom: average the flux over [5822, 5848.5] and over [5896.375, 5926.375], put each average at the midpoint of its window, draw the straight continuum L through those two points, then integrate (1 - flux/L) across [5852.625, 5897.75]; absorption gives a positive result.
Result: 2.6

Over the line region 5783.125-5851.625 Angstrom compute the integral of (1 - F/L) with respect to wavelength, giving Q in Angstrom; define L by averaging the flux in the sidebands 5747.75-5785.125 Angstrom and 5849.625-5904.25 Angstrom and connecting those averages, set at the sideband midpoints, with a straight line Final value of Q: -3.97 Angstrom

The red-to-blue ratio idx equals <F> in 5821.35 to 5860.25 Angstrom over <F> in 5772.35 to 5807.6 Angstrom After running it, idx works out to 1.03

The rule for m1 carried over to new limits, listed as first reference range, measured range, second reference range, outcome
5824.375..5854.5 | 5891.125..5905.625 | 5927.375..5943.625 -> 2.2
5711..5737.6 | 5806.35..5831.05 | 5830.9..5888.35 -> -1.4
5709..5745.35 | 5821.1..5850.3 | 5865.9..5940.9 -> -2.3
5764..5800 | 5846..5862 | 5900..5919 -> -1.0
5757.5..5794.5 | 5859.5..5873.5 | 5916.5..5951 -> -0.2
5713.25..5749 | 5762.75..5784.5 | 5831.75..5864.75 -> 0.5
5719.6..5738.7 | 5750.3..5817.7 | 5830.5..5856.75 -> 0.5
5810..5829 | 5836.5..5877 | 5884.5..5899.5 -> -4.0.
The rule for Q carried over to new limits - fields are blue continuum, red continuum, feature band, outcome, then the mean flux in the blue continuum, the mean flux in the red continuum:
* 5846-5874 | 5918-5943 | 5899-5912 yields 0.7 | 3.48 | 3.35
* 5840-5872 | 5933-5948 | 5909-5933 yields 0.4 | 3.5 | 3.38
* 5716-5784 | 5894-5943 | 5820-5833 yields -0.7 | 3.45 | 3.27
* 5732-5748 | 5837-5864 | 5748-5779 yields 0.3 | 3.48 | 3.53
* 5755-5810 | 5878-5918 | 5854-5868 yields -1.2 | 3.44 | 3.08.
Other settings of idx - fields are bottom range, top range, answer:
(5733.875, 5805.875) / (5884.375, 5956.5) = 0.93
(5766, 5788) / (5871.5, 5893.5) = 0.90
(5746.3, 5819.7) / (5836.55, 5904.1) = 0.94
